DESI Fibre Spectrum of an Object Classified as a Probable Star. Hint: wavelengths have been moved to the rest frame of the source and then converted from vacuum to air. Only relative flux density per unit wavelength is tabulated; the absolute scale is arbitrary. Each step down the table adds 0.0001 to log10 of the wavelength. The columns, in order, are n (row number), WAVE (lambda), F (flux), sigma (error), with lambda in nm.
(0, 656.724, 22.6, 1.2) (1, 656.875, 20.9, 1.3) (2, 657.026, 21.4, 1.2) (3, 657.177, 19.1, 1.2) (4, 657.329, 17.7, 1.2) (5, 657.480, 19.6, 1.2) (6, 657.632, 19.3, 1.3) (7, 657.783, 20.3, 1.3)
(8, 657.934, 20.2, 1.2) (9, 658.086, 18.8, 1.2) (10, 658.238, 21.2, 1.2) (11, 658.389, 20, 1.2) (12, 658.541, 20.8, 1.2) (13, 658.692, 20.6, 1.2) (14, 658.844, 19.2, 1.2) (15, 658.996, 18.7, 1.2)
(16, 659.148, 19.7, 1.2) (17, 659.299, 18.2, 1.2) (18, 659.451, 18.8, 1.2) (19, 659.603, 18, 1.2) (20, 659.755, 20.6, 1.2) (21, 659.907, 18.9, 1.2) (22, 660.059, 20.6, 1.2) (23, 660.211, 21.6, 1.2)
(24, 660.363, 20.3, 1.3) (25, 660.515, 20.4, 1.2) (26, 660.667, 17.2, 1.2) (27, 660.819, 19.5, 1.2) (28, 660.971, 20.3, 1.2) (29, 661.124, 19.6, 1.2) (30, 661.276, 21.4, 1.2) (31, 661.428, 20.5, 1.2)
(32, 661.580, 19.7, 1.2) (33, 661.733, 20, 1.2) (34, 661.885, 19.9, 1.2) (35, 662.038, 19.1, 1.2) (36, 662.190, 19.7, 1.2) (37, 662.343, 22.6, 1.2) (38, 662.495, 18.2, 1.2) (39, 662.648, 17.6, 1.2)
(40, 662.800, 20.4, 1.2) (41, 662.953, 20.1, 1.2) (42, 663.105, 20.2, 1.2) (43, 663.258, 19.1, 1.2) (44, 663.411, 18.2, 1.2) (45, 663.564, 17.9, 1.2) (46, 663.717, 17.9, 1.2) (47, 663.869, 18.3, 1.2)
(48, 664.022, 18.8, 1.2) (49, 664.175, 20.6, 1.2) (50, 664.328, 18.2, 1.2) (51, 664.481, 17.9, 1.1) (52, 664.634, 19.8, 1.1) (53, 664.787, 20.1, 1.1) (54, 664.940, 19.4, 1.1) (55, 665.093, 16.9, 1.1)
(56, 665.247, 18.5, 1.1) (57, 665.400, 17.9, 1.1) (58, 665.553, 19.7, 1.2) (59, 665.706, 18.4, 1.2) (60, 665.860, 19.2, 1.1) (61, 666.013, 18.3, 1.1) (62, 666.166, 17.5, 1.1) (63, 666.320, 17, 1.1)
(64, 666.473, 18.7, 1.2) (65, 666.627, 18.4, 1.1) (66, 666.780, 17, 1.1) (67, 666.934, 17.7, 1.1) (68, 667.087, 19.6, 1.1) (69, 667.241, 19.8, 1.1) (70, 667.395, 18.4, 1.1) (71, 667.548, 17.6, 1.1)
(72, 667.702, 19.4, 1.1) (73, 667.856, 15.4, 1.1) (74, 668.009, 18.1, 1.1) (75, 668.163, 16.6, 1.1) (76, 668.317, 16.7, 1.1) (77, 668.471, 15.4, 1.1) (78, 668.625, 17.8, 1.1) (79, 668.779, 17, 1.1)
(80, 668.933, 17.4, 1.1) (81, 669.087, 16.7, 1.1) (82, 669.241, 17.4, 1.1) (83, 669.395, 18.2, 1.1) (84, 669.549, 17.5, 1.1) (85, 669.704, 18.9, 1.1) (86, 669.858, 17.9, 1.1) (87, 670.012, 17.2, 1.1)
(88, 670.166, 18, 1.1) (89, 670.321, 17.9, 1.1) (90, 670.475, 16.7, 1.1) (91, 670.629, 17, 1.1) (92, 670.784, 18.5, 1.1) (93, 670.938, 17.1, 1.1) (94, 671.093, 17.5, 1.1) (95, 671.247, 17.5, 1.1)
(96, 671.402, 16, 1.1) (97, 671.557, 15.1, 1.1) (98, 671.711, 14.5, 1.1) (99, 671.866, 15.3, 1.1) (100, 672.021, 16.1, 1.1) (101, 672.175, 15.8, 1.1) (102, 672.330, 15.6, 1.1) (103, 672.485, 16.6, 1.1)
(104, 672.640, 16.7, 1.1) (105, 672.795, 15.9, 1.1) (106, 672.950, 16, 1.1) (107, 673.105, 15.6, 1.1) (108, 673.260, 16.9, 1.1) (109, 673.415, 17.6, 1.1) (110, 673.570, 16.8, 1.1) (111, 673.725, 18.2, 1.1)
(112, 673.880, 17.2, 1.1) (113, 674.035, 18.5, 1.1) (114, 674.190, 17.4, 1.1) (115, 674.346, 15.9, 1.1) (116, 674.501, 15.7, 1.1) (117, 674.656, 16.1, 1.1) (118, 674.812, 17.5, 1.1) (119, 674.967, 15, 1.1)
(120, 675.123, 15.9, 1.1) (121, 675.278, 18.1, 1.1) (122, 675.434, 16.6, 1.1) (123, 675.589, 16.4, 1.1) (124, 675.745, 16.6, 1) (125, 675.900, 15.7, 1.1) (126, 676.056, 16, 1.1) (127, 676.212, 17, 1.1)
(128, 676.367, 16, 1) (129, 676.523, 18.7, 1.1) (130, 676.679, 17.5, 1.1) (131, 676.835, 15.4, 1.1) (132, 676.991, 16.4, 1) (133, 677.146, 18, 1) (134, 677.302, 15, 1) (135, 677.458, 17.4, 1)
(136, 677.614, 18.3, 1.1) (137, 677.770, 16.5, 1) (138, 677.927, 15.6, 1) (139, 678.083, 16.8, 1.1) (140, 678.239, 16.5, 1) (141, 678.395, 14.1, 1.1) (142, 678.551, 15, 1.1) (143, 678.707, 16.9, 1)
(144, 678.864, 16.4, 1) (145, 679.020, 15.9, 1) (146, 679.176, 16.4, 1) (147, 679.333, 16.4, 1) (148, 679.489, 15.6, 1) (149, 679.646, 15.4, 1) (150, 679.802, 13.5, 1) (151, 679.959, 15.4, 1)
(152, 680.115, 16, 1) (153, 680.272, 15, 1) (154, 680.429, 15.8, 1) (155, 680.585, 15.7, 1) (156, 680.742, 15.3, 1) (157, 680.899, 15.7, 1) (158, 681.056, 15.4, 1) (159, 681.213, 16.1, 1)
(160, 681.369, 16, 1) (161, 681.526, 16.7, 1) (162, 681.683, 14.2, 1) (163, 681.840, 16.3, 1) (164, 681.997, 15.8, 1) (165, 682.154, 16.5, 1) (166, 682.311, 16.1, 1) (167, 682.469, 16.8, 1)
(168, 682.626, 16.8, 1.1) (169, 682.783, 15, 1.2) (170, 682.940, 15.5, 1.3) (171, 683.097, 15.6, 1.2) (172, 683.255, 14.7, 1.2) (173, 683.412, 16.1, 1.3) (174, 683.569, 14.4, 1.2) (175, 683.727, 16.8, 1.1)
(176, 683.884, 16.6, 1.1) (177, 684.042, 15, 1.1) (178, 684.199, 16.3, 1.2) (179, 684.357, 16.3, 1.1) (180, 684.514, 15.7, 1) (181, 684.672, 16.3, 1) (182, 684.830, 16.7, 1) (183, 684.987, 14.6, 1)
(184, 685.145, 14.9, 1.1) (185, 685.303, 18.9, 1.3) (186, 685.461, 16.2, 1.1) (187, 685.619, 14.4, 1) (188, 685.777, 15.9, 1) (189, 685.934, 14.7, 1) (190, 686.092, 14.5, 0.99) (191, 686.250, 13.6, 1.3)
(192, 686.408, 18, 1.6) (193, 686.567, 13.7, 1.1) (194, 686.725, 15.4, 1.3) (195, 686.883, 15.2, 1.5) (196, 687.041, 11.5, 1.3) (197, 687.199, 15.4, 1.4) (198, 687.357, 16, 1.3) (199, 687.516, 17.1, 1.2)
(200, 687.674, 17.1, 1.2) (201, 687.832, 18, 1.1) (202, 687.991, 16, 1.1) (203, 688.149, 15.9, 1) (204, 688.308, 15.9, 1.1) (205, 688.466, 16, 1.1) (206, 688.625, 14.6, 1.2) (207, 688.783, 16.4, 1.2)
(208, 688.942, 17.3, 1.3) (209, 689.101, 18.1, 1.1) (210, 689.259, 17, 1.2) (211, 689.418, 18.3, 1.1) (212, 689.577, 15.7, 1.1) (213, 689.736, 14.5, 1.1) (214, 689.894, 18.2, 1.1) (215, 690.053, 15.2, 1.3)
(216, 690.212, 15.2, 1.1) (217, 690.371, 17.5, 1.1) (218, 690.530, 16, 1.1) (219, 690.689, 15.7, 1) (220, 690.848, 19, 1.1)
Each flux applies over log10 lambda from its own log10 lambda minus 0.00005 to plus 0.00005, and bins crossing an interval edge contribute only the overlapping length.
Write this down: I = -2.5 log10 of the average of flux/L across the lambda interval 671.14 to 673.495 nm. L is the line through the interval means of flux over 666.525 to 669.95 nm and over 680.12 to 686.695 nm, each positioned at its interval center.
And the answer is 0.069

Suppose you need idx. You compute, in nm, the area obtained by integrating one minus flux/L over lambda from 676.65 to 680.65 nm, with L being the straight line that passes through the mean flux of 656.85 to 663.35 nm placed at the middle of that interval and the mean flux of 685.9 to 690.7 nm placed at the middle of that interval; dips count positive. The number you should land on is 0.286 nm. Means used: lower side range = 19.8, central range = 16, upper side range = 15.9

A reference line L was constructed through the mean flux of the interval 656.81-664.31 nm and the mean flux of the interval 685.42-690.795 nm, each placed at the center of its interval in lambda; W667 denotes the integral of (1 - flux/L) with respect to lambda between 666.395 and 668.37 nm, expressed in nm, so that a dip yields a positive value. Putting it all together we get 0.08 nm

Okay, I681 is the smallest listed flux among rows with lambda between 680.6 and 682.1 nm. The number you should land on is 14.2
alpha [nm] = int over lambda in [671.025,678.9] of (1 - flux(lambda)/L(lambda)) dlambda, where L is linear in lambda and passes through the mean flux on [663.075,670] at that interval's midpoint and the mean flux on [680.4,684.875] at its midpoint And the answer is 0.22 nm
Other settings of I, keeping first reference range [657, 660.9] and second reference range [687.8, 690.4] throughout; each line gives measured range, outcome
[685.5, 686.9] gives 0.11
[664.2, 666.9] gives 0.03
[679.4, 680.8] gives 0.14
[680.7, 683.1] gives 0.09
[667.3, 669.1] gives 0.08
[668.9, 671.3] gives 0.05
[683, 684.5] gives 0.08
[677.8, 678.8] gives 0.11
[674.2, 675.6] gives 0.10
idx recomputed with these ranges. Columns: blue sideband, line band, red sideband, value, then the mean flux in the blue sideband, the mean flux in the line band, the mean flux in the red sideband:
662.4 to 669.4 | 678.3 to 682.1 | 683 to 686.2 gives 0.16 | 18.3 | 15.6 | 15.7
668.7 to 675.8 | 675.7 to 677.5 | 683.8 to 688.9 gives -0.02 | 16.8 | 16.6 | 15.7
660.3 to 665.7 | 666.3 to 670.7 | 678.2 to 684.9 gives 0.15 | 19.3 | 17.6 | 15.8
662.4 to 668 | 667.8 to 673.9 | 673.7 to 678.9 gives 0.24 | 18.6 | 16.9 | 16.6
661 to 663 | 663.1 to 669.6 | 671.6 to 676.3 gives 0.18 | 19.9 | 18.1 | 16.4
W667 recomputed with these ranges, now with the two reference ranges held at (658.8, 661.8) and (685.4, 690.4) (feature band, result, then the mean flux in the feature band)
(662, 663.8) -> 0.006 nm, 19.3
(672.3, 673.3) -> 0.098 nm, 16.2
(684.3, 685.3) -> 0.020 nm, 16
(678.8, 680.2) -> 0.113 nm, 15.7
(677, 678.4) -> 0.056 nm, 16.6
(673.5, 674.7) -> 0.052 nm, 17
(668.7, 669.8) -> 0.050 nm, 17.6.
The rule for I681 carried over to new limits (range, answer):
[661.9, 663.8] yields 17.6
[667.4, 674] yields 14.5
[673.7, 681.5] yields 13.5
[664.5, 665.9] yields 16.9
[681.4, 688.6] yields 11.5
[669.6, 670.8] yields 16.7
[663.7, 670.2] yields 15.4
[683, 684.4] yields 14.4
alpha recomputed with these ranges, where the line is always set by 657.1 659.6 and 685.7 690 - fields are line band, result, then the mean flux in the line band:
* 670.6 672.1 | 0.123 nm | 16.4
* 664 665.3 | -0.015 nm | 18.9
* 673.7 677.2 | 0.135 nm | 16.7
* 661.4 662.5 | -0.059 nm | 20.1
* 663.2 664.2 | 0.013 nm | 18.6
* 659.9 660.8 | -0.031 nm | 19.9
